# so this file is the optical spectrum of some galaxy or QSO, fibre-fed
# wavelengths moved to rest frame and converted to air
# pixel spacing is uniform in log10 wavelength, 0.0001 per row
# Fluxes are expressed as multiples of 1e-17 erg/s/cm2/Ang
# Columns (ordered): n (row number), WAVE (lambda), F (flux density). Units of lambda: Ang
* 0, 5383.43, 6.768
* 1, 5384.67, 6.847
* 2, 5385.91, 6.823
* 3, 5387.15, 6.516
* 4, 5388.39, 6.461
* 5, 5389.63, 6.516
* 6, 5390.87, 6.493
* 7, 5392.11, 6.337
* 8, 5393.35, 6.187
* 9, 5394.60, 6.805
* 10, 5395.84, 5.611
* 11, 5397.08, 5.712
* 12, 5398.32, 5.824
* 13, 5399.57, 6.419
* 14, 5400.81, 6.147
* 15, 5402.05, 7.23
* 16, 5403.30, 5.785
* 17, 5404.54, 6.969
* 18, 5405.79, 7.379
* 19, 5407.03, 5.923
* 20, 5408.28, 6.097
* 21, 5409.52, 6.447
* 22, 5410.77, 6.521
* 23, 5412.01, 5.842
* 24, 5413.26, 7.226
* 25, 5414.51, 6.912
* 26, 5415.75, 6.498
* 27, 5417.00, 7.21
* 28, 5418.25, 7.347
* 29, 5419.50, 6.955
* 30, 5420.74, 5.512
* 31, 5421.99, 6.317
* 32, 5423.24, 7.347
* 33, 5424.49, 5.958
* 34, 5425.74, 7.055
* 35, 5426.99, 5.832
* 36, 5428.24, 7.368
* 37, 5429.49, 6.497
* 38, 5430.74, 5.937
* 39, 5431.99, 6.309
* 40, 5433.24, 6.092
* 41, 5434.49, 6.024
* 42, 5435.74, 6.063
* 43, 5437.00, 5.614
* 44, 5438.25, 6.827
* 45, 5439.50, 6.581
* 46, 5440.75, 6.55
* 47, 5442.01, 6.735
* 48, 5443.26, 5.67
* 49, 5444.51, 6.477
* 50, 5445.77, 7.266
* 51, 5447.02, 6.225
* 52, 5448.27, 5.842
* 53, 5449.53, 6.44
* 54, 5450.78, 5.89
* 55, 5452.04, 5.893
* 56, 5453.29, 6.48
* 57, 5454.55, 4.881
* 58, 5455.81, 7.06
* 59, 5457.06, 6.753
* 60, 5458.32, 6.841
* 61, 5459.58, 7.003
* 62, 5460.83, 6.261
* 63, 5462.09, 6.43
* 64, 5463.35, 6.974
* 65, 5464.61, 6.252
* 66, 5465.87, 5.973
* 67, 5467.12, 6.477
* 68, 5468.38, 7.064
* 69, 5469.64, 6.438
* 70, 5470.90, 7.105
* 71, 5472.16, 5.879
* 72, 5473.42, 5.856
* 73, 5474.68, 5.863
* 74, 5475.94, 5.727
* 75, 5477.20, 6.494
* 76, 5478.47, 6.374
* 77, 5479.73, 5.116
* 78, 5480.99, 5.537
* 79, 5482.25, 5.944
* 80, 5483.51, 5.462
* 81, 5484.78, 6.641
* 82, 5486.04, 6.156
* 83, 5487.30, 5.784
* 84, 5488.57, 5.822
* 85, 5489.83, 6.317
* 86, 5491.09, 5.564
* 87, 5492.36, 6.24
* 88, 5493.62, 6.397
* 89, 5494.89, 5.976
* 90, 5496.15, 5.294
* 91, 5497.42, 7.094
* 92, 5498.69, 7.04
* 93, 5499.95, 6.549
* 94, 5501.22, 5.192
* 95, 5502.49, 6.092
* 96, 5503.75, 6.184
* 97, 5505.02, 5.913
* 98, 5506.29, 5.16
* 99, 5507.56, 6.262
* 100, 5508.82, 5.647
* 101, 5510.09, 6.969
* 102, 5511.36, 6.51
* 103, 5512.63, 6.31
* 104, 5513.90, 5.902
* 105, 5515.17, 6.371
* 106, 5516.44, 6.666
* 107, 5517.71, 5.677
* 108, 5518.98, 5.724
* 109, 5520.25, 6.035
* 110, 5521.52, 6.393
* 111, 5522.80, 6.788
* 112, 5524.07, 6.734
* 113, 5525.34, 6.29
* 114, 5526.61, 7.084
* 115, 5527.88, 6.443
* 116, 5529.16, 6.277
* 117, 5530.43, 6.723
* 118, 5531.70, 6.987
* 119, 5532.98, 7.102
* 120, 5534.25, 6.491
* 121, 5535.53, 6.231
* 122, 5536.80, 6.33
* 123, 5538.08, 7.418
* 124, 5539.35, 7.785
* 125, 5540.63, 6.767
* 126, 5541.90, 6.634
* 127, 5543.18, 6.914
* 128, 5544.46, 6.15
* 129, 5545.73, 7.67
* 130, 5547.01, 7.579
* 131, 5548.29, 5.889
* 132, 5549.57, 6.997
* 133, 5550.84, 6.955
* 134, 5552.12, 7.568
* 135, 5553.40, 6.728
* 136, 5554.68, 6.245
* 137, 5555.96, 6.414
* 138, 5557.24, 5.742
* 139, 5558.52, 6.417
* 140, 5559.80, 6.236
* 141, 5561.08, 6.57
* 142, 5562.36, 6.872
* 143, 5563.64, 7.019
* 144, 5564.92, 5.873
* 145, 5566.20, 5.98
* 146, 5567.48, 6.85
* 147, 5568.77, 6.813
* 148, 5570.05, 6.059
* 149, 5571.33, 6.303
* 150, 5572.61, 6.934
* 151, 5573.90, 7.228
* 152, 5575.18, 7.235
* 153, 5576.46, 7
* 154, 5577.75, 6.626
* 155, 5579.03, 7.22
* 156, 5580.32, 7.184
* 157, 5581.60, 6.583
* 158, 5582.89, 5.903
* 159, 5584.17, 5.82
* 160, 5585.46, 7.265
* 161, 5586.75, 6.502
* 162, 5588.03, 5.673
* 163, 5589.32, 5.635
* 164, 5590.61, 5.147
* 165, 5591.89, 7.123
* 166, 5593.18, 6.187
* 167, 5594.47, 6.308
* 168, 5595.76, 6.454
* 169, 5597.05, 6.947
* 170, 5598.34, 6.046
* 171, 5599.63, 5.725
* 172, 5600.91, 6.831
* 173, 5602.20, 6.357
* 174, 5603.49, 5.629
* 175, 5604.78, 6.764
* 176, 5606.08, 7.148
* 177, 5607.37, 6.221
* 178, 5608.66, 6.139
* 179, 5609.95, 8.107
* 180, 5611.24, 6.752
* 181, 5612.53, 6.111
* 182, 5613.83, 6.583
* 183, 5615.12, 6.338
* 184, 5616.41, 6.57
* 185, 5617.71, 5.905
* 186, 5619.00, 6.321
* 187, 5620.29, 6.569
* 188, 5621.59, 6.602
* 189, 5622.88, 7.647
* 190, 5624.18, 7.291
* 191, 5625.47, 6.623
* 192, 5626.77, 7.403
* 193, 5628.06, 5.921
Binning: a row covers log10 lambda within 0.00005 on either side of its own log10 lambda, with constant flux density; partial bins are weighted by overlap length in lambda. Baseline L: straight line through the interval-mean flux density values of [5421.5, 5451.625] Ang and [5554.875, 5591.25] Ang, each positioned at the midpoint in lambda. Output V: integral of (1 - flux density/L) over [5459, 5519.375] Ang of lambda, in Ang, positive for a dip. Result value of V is 2.30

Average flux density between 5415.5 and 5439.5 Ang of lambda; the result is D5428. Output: 6.46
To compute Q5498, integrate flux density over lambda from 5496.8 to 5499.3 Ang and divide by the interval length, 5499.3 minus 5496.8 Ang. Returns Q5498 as 7.06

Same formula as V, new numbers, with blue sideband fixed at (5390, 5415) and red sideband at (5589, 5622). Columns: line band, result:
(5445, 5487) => 0.92 Ang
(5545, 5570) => -0.90 Ang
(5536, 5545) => -0.63 Ang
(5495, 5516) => 0.80 Ang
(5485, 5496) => 0.65 Ang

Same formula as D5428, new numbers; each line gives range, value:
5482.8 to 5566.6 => 6.41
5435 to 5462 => 6.35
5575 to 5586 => 6.73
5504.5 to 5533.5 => 6.34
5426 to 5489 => 6.26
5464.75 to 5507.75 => 6.09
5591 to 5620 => 6.47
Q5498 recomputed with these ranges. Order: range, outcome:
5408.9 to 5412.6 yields 6.28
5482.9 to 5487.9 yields 6.01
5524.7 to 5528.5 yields 6.62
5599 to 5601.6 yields 6.31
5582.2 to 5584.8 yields 5.88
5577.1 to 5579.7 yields 6.91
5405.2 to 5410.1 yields 6.46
